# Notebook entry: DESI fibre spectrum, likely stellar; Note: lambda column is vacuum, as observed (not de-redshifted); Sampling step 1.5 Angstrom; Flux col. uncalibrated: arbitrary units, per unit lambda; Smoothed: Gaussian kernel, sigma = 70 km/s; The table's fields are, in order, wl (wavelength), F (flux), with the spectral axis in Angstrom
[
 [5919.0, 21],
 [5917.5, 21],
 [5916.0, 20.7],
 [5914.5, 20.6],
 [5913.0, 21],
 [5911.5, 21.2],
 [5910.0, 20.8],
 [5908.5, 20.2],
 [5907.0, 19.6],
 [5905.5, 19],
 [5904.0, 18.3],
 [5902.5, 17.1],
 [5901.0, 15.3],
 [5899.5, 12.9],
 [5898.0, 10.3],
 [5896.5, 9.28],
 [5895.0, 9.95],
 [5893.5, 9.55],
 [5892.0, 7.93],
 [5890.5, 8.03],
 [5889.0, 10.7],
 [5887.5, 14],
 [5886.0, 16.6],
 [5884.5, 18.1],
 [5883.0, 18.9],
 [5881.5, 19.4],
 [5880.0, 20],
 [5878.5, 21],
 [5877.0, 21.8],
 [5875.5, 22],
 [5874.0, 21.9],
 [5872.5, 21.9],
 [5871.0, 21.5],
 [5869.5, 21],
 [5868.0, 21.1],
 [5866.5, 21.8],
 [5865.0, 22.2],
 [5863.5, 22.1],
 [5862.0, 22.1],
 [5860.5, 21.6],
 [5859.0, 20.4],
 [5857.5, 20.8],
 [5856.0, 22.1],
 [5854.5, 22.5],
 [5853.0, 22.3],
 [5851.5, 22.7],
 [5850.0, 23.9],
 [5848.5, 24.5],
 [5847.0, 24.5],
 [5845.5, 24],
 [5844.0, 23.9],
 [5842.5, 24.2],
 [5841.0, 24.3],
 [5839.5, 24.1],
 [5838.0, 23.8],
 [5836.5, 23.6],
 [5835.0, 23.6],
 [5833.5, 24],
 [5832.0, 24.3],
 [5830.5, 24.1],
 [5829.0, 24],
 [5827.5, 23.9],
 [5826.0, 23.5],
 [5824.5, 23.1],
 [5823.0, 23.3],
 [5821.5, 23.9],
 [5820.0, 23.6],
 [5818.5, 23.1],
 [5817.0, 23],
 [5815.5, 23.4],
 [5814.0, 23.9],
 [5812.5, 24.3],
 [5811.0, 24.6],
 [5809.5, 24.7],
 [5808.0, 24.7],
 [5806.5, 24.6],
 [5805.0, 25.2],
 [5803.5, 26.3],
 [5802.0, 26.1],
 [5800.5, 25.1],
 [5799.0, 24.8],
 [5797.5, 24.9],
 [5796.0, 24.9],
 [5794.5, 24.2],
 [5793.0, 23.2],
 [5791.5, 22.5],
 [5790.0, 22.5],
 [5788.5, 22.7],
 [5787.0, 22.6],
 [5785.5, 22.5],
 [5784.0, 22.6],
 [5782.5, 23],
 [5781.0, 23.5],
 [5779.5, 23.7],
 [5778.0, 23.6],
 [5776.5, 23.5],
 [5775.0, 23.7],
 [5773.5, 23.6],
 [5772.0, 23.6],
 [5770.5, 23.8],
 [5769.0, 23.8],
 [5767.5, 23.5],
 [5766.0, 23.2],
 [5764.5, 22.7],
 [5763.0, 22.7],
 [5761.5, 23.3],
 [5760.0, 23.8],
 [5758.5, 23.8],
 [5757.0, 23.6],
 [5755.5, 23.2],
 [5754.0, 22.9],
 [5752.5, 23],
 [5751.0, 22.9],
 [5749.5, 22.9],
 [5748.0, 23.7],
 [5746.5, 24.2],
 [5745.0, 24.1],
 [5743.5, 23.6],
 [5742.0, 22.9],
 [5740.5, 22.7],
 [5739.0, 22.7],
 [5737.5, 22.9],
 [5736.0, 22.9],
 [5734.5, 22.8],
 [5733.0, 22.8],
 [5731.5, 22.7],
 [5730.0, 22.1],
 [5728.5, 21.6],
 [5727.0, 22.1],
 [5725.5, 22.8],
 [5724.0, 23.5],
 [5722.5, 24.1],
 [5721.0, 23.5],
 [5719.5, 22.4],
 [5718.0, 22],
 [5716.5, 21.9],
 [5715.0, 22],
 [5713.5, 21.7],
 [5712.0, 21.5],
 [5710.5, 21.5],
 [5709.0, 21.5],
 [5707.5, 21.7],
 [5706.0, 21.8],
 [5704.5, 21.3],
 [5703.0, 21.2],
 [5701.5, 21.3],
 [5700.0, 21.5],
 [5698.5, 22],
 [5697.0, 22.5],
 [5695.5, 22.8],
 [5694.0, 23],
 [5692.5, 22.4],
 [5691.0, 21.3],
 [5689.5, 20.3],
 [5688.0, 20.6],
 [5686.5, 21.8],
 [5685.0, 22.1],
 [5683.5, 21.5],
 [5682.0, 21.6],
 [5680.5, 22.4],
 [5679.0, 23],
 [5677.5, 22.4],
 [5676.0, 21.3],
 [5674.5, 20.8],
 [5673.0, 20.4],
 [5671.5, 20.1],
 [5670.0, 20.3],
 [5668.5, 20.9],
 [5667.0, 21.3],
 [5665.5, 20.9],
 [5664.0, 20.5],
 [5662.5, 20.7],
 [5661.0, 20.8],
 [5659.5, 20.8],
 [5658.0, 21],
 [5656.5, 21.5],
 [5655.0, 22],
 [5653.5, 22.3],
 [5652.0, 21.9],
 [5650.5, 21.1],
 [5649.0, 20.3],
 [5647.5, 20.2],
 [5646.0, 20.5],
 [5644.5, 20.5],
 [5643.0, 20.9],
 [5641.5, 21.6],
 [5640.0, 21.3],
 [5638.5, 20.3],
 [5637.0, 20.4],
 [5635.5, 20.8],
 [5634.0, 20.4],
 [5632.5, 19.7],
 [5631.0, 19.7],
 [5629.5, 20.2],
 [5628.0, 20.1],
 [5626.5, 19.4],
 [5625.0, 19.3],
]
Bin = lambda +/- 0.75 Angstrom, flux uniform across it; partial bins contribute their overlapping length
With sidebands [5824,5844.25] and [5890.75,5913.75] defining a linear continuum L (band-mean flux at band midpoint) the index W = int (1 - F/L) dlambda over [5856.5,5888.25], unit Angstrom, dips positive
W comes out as -2.3 Angstrom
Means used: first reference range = 23.9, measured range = 20.5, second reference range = 15.3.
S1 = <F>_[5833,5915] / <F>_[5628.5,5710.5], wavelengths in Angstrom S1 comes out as 0.9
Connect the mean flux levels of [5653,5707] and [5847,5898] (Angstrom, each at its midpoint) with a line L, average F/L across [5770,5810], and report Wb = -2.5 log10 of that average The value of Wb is -0.197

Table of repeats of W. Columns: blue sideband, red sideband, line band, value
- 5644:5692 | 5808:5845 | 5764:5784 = -0.4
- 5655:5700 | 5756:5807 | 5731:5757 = -0.3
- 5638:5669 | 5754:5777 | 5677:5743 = 0.2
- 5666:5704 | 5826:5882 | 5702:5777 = -3.2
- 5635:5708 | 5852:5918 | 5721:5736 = -1.6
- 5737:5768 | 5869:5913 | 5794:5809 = -2.9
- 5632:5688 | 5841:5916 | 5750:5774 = -3.7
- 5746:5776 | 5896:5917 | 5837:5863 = -4.0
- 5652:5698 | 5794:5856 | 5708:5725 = -0.1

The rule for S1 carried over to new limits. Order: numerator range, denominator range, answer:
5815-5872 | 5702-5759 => 1.02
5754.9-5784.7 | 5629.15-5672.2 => 1.13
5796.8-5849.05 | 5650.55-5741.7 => 1.11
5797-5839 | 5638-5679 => 1.15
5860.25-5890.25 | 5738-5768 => 0.85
